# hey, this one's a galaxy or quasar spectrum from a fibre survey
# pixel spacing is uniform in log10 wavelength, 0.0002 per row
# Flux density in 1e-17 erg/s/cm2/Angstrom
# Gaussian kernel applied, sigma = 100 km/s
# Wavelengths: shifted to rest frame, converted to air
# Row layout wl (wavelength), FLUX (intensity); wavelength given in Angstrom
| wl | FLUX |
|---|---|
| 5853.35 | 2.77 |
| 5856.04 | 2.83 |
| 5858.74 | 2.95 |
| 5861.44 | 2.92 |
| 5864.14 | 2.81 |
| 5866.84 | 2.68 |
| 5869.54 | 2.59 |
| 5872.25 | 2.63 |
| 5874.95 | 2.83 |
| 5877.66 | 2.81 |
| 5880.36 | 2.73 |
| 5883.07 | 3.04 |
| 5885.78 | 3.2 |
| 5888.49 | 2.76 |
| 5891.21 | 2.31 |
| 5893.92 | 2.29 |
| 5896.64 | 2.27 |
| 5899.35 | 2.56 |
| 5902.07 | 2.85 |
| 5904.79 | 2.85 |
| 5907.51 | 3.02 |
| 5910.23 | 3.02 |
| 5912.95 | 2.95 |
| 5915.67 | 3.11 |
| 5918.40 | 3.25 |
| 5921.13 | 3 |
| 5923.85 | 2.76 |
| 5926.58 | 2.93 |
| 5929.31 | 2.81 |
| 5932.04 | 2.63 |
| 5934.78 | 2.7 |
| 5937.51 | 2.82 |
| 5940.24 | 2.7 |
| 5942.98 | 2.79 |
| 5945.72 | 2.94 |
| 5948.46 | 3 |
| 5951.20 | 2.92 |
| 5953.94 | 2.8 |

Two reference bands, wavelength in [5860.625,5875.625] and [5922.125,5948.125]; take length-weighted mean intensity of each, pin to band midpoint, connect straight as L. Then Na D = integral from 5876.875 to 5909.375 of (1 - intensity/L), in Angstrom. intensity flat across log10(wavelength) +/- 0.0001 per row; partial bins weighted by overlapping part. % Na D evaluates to 0.4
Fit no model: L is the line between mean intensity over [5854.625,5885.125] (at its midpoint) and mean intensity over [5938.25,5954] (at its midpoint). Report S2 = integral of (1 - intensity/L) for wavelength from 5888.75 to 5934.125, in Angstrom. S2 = 0.84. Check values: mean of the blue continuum 2.81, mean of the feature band 2.79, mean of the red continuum 2.86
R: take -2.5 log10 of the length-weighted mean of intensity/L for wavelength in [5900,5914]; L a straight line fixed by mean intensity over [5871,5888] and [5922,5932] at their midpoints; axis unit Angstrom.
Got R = -0.03 mag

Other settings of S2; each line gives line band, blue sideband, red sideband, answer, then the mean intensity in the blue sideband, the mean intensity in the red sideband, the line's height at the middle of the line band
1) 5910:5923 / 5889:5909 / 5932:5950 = -1.8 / 2.6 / 2.81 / 2.69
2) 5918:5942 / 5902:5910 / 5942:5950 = 0.8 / 2.93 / 2.91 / 2.92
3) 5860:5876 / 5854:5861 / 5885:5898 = 0.2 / 2.88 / 2.54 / 2.78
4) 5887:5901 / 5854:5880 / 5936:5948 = 1.7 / 2.78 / 2.83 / 2.8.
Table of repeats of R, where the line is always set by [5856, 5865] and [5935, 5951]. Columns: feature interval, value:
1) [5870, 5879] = 0.05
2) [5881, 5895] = 0.06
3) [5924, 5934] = 0.03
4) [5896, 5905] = 0.09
